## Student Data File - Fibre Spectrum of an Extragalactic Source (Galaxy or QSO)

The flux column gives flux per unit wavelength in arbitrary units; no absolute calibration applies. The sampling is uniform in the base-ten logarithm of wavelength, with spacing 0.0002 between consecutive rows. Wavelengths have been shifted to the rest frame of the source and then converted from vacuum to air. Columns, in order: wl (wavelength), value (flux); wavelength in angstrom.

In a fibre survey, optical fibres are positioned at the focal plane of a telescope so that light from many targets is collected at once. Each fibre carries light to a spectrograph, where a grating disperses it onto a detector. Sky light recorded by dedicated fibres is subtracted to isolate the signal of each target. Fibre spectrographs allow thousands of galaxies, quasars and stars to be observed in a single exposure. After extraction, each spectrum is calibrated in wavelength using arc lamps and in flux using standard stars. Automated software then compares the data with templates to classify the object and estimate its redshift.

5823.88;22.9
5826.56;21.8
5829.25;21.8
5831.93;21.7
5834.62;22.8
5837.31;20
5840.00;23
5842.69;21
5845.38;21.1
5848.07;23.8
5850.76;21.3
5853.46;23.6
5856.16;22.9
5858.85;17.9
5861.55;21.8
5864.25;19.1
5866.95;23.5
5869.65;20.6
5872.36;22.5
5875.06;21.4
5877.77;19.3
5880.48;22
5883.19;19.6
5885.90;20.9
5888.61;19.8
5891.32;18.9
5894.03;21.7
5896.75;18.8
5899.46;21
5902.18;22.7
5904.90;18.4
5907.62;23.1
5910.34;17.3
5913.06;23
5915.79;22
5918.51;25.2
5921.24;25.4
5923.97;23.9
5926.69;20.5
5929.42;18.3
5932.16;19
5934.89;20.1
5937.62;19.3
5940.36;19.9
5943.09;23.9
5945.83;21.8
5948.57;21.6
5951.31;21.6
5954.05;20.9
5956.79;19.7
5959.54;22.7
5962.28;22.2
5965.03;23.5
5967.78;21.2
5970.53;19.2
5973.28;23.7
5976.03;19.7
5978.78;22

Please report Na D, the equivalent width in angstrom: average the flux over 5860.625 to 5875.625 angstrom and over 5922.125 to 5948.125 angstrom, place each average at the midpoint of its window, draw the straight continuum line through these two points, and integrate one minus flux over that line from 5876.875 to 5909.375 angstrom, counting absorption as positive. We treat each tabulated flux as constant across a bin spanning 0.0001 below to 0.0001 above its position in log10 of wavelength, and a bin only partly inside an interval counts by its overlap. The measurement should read 1.2 angstrom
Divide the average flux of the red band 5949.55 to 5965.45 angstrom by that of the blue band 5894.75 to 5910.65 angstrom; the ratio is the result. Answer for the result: 1.1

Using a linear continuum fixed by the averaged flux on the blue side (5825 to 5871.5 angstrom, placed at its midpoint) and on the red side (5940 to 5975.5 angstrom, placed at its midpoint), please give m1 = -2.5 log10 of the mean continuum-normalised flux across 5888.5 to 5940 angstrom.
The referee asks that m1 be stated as 0.035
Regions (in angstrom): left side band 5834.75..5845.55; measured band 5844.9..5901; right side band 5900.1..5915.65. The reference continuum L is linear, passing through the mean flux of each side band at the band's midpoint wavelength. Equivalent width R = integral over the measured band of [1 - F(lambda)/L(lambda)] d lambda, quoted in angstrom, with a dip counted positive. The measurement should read 0.5 angstrom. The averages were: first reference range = 21.5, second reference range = 21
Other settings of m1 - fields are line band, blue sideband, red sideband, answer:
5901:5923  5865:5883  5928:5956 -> -0.06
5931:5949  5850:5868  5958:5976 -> 0.05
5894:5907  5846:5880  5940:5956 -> 0.05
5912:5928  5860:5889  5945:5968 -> -0.10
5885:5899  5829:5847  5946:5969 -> 0.08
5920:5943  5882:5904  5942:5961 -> 0.02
